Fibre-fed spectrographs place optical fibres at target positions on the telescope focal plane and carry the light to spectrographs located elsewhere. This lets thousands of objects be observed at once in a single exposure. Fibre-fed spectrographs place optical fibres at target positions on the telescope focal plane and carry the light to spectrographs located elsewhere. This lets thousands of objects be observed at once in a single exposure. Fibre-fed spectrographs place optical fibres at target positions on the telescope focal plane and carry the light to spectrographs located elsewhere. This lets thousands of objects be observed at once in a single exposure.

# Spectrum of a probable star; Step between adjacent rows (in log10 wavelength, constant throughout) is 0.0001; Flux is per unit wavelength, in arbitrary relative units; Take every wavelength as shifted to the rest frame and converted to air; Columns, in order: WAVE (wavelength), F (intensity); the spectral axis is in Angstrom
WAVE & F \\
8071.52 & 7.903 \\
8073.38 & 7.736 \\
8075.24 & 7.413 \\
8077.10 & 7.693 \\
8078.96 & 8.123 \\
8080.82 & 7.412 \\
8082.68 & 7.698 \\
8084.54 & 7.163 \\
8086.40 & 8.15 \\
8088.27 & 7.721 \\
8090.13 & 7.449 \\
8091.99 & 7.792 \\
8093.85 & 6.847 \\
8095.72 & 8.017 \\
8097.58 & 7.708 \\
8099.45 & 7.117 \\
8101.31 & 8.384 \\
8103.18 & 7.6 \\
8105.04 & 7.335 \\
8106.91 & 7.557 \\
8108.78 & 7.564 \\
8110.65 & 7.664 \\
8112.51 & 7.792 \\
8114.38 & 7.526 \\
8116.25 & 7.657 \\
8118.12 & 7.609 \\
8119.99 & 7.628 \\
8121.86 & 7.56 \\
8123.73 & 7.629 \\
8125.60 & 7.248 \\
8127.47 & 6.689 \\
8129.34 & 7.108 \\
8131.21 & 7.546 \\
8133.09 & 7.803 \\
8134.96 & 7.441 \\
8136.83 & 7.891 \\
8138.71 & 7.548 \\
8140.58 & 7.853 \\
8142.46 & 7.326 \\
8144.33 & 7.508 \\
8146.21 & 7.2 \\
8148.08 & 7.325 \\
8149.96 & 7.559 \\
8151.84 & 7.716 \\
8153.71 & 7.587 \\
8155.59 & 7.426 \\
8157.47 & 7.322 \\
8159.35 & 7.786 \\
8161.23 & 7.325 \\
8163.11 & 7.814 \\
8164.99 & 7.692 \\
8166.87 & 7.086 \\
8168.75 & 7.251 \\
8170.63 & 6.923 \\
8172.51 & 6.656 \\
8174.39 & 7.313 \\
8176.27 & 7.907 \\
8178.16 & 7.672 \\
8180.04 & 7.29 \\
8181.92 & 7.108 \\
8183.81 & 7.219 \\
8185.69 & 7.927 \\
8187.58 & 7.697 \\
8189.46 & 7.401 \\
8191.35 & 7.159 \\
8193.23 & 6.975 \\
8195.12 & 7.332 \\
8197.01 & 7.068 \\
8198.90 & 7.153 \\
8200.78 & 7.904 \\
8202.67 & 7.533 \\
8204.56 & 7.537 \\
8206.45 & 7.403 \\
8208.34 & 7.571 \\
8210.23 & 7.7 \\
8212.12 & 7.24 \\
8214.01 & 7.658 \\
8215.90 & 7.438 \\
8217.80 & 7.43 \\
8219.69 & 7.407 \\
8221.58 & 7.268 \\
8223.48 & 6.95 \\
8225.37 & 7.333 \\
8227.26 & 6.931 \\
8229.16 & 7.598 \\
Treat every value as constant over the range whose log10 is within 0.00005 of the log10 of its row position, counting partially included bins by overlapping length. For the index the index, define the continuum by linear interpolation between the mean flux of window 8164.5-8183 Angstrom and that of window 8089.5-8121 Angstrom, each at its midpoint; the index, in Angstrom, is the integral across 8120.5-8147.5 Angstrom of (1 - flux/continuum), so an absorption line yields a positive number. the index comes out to 0.0 Angstrom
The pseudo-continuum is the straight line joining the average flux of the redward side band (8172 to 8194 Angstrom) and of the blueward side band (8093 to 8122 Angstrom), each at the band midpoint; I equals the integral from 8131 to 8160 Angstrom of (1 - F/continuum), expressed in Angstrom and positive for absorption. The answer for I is -0.2 Angstrom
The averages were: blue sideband 7.6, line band 7.55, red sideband 7.38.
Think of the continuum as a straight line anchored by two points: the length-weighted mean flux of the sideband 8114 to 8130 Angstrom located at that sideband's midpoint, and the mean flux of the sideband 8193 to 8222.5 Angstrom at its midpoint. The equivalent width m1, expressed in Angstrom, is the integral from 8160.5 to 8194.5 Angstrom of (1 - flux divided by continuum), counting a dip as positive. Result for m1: 0.3 Angstrom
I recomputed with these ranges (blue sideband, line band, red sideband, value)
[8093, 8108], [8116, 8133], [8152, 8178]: 0.2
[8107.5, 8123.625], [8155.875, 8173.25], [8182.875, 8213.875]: 0.4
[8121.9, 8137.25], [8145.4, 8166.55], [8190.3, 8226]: -0.3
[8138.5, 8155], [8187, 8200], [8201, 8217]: 0.5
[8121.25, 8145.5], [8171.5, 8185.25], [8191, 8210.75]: 0.2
